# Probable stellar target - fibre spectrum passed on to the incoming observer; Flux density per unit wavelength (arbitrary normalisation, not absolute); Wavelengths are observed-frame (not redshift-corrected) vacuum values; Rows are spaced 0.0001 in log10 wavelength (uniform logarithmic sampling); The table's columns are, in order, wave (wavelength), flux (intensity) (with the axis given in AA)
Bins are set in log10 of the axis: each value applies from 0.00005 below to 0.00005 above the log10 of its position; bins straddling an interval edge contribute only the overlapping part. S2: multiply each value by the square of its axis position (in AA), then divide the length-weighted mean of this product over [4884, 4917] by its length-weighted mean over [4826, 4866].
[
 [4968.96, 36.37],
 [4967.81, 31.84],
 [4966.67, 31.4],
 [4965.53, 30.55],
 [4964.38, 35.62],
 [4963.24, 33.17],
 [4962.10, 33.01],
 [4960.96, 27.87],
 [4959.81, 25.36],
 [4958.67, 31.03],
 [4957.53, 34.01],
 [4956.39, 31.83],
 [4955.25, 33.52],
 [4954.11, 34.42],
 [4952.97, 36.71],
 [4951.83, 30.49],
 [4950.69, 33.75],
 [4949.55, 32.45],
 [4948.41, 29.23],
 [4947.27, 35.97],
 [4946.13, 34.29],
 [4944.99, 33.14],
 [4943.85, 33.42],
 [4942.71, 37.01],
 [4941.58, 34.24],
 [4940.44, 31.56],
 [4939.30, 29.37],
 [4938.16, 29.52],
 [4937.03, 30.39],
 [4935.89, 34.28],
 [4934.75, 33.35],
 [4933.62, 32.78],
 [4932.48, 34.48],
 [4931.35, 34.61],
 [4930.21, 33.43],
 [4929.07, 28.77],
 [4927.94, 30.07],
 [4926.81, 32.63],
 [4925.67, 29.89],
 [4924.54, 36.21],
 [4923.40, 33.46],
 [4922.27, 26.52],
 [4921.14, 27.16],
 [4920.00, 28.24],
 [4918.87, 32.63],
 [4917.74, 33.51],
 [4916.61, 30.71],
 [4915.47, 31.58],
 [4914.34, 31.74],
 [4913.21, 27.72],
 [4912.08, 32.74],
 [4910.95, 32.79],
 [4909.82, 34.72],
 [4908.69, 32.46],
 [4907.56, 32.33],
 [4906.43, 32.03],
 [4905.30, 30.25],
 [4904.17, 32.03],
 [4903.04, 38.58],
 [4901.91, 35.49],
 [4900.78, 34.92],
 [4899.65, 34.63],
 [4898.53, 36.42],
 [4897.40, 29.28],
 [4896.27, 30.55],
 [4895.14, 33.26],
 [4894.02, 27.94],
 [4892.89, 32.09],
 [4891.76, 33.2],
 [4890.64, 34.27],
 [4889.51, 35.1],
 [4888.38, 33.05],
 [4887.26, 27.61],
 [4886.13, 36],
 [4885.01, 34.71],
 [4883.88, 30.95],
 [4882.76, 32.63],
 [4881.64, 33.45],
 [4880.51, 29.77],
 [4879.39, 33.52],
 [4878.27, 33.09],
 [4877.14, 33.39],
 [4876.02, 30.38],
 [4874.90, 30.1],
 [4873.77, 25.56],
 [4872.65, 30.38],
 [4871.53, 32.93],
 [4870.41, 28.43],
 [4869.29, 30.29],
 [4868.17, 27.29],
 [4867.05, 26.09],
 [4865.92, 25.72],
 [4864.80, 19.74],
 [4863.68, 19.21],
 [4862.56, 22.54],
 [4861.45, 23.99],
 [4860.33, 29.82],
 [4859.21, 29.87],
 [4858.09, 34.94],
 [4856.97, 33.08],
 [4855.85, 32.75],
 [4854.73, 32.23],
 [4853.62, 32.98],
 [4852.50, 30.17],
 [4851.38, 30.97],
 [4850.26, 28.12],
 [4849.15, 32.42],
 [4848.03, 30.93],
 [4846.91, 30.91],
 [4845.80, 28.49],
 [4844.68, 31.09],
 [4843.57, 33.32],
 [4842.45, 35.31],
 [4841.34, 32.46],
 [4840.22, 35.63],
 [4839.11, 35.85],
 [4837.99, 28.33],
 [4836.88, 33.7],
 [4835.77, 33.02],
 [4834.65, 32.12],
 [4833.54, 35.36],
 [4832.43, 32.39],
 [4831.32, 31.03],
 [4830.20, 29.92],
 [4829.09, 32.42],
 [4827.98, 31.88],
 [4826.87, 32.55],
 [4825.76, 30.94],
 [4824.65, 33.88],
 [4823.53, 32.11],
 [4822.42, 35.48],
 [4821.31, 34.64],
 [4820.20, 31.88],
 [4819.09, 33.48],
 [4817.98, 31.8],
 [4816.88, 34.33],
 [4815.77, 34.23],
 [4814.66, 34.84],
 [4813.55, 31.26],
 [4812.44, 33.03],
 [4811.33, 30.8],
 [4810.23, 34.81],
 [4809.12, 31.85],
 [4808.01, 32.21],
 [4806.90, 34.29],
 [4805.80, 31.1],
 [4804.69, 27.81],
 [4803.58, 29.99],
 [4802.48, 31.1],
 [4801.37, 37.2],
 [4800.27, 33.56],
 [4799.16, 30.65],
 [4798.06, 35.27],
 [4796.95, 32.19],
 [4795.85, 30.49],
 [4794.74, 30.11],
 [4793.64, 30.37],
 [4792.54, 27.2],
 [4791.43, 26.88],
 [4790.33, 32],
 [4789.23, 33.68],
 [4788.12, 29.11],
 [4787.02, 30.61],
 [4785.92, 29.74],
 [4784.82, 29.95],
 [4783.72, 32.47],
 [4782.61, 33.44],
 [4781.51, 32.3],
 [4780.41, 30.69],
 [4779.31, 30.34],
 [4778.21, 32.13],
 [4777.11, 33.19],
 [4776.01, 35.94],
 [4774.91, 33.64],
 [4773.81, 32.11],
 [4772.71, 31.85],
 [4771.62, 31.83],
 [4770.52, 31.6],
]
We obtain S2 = 1.09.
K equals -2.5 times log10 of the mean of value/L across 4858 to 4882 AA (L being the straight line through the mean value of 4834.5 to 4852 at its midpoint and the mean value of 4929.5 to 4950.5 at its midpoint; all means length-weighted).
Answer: 0.14 mag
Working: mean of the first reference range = 32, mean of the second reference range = 32.9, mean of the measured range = 28.5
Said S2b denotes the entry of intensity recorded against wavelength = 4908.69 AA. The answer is 32.46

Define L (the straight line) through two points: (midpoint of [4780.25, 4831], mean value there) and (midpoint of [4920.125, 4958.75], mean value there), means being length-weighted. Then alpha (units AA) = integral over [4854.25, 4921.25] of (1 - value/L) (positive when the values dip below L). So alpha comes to 2.5 AA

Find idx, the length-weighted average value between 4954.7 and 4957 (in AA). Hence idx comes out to 32.7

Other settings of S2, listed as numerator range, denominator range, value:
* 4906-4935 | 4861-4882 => 1.15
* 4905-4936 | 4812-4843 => 1.00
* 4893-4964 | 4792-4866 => 1.07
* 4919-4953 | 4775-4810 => 1.08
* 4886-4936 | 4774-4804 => 1.07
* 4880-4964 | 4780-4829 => 1.06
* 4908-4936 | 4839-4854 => 1.03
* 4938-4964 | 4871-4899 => 1.04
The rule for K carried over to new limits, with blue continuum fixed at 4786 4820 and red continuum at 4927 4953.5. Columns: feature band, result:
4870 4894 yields 0.017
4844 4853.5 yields 0.056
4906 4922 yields 0.041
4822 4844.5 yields -0.026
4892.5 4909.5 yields -0.012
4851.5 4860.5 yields 0.006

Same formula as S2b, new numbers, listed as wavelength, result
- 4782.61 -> 33.44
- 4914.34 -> 31.74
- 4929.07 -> 28.77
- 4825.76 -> 30.94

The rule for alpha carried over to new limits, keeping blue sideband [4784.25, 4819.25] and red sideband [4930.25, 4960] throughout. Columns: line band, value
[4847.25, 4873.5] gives 2.69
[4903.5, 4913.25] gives 0.11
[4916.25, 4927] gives 0.53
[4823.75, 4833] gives 0.02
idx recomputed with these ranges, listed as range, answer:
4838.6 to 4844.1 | 34.5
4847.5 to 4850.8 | 30.5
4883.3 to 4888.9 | 32.5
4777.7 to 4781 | 31.1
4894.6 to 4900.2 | 32.8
